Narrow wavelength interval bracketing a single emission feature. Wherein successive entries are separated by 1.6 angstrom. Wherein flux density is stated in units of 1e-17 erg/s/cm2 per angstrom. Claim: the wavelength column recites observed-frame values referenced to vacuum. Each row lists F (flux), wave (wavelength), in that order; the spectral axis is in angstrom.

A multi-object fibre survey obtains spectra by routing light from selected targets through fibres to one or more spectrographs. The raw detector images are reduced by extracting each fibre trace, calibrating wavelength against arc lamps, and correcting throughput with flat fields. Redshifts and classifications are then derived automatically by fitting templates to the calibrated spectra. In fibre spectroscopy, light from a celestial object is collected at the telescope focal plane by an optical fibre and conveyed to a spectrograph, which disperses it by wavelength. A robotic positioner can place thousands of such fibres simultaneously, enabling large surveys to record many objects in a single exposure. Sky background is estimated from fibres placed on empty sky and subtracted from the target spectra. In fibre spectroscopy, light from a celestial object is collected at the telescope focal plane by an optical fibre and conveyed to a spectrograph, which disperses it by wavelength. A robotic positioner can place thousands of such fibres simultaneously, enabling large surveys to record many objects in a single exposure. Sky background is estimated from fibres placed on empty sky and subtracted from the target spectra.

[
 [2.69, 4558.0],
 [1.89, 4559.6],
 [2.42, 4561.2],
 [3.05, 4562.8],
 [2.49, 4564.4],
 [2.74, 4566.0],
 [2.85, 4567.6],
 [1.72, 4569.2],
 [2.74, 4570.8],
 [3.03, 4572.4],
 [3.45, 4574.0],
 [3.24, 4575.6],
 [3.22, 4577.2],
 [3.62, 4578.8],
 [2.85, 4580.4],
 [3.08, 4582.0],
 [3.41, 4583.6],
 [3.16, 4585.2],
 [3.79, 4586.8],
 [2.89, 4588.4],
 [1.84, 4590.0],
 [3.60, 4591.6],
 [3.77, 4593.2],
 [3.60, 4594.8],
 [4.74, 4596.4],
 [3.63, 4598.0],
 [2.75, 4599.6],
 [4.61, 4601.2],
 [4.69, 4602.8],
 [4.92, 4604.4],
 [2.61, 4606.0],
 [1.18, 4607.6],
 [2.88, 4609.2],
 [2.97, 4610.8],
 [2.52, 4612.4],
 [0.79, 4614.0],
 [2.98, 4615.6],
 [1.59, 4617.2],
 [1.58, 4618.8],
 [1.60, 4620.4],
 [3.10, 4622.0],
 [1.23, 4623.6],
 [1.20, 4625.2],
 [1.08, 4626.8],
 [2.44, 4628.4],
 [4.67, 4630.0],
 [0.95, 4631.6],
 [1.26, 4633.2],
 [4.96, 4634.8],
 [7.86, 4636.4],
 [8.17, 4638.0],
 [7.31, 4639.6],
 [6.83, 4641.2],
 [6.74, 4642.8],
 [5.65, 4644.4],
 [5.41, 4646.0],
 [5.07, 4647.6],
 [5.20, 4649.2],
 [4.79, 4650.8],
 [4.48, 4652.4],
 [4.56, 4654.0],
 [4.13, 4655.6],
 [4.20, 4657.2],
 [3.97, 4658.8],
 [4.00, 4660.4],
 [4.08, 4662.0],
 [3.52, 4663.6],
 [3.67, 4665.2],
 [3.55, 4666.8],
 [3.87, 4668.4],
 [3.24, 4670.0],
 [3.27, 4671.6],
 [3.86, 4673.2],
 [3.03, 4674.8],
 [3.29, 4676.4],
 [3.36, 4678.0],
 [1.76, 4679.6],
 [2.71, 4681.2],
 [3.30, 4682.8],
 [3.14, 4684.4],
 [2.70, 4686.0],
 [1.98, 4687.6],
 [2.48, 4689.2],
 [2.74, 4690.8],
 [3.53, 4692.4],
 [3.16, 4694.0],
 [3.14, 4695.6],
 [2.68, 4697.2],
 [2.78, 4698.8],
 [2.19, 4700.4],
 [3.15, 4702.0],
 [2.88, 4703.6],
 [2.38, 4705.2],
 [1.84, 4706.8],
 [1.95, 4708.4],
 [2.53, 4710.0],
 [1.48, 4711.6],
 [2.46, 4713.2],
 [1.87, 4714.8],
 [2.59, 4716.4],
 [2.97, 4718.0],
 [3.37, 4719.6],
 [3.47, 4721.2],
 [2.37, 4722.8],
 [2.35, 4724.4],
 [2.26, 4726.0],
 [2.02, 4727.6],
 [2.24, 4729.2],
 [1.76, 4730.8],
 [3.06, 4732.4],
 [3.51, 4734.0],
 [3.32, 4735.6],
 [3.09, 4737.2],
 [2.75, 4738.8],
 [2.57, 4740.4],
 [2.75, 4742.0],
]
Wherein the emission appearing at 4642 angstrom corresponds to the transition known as Ly-alpha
